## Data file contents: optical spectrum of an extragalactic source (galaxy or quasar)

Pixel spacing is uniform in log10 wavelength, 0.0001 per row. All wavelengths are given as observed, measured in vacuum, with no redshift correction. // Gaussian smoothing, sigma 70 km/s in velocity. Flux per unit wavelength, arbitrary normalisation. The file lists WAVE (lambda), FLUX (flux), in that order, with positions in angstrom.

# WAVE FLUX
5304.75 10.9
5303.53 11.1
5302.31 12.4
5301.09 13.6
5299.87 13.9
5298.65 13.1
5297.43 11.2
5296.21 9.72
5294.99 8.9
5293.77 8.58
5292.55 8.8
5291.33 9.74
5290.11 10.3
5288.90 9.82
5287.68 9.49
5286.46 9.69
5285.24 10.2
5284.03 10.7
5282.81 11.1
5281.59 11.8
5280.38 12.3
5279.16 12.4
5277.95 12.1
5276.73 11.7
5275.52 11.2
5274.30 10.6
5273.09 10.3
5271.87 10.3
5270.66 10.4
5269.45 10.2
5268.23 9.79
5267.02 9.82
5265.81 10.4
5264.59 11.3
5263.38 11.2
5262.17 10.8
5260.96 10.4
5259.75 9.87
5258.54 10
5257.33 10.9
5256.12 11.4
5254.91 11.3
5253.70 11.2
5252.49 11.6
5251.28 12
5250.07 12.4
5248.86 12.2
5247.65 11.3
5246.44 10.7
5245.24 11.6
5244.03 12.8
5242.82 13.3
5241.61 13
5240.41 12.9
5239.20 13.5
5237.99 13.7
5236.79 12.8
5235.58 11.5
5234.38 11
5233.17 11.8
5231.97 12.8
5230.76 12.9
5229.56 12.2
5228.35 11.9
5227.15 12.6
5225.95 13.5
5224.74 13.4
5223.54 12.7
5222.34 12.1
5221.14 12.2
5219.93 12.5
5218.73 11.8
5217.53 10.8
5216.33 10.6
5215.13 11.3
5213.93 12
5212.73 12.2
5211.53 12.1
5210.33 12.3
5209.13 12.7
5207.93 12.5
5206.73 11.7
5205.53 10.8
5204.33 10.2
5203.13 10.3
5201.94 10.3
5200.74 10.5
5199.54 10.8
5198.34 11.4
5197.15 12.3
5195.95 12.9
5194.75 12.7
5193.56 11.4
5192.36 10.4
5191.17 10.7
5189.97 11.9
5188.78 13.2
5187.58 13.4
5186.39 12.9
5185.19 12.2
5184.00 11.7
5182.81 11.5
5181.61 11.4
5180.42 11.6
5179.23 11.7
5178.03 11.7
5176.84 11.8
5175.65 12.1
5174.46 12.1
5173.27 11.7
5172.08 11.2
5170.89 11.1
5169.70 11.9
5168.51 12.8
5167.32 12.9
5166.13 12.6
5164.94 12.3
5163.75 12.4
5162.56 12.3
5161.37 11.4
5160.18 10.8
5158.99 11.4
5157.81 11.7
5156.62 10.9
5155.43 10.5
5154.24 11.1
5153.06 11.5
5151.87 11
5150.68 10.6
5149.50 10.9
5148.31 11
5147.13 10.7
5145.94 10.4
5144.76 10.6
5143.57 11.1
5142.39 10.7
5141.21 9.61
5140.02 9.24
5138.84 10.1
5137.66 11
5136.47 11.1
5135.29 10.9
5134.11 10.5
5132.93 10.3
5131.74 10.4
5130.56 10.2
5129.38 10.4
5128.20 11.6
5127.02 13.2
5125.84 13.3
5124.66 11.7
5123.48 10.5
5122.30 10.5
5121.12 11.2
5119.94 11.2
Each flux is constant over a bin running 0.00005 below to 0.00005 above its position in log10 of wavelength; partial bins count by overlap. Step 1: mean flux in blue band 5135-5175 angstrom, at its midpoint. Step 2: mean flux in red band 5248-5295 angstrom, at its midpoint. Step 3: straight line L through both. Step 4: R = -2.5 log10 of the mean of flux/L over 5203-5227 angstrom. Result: -0.09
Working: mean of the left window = 11.2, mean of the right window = 10.7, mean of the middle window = 11.9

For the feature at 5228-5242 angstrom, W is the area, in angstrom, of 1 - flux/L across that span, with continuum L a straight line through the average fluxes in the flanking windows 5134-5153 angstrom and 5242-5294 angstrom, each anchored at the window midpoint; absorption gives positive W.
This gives -2.16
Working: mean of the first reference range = 10.6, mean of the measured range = 12.5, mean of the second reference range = 10.9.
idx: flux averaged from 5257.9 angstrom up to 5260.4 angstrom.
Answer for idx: 9.97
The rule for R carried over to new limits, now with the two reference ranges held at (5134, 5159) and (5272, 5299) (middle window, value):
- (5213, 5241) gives -0.15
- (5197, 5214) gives -0.07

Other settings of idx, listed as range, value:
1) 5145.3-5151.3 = 10.7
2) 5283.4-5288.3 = 10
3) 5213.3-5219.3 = 11.3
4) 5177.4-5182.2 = 11.6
